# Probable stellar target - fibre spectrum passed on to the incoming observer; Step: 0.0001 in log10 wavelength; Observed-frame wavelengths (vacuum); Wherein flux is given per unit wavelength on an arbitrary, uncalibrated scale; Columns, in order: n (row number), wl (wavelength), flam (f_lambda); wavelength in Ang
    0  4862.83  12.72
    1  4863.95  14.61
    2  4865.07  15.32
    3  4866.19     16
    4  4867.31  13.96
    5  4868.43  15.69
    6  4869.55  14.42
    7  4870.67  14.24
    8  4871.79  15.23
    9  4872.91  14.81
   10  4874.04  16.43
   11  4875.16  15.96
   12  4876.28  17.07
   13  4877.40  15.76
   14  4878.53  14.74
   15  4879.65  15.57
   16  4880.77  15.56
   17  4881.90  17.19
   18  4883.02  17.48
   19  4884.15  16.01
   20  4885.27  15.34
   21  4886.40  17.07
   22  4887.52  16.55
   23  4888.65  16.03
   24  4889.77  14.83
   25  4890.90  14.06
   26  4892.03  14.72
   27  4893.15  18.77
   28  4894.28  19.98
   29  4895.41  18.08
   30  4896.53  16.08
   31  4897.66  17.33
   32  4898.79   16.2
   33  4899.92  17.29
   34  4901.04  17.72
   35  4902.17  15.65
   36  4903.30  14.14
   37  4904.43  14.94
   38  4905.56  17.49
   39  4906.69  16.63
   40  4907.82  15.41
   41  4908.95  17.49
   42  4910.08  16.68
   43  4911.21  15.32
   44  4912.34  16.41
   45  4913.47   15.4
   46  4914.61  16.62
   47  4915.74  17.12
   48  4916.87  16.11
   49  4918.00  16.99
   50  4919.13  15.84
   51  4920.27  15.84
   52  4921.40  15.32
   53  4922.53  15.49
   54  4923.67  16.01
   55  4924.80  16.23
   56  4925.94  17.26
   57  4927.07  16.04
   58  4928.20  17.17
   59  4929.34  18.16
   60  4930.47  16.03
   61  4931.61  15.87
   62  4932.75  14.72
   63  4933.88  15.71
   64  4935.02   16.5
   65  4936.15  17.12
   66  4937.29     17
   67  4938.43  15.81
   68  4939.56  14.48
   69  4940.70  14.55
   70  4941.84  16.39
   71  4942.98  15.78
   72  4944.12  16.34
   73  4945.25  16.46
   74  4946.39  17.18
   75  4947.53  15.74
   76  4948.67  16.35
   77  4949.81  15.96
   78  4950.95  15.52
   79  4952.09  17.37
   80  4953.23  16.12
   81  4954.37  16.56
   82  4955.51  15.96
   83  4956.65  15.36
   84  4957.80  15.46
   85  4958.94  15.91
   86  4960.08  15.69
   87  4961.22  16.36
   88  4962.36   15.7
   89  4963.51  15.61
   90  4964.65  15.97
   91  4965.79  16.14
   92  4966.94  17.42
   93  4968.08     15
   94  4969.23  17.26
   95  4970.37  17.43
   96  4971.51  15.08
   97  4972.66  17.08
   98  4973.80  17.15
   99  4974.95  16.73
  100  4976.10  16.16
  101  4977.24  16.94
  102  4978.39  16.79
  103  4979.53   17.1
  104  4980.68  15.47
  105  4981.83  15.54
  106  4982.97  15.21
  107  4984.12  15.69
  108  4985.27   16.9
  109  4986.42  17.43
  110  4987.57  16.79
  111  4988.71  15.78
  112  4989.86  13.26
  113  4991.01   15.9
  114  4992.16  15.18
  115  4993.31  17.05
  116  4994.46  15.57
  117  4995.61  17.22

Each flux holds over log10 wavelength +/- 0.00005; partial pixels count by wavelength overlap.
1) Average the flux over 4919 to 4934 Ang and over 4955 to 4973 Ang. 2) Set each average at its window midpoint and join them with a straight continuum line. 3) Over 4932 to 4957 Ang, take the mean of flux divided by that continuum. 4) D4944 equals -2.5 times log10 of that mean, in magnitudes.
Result 0.004 mag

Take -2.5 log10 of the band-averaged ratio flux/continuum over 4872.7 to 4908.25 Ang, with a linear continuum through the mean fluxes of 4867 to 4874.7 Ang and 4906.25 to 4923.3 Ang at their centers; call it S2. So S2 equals -0.05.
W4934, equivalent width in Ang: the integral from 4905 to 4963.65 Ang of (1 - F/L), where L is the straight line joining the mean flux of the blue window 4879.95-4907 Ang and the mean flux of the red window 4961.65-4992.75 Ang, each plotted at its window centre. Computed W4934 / 0.5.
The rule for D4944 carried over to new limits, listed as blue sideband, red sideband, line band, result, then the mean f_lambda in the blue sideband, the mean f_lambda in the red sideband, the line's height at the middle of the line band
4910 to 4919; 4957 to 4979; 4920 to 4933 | 0.005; 16.3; 16.3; 16.3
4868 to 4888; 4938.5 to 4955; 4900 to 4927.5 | -0.016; 15.8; 16.1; 16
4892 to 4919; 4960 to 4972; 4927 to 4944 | 0.021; 16.6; 16.2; 16.4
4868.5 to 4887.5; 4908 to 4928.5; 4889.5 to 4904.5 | -0.030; 15.8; 16.3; 16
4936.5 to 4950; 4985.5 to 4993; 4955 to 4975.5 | -0.017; 16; 15.8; 15.9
